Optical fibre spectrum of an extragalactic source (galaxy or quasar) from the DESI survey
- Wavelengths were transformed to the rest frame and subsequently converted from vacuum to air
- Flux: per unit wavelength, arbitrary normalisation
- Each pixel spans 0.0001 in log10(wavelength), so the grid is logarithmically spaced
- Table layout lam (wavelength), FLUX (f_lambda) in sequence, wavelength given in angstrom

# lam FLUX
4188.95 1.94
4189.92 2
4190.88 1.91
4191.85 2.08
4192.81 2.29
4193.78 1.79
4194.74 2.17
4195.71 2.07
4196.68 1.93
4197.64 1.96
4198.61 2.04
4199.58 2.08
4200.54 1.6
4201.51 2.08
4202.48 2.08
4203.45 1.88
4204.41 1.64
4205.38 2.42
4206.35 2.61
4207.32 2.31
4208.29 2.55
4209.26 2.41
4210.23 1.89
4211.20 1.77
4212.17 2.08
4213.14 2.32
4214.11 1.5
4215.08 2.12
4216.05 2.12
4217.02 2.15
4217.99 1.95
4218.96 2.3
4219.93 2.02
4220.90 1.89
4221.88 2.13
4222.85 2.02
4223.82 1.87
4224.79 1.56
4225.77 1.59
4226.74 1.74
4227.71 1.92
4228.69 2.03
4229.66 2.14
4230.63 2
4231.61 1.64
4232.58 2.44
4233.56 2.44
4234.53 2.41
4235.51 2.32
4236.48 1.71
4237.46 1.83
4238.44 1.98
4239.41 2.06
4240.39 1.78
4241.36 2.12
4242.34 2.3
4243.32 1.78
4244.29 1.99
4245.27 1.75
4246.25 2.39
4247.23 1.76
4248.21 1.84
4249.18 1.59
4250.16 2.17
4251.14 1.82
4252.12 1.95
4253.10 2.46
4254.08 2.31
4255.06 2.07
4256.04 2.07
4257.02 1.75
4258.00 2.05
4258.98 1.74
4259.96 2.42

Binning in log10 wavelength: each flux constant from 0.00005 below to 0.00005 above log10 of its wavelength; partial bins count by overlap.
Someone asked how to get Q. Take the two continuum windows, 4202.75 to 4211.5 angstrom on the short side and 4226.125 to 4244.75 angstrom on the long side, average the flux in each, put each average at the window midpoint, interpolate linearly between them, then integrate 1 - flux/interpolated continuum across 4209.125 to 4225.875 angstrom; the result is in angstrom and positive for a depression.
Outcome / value 1.1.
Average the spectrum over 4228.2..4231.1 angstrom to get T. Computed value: 2.06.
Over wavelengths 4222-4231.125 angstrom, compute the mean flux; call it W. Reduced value 1.89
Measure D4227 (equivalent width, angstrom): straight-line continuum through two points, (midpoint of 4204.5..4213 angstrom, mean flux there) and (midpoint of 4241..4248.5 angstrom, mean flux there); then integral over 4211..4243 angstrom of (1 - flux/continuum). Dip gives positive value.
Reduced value 1.46 angstrom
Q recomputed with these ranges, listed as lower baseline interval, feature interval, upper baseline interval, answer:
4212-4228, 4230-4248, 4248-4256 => -0.3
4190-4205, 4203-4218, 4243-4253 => -1.1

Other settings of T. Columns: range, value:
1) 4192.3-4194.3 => 2.05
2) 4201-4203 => 2.06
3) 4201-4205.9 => 2.02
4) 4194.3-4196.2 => 2.11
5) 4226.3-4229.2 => 1.9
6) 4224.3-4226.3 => 1.58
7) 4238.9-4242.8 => 2.07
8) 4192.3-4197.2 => 2.05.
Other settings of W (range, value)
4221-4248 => 1.99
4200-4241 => 2.03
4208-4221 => 2.08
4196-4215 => 2.06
